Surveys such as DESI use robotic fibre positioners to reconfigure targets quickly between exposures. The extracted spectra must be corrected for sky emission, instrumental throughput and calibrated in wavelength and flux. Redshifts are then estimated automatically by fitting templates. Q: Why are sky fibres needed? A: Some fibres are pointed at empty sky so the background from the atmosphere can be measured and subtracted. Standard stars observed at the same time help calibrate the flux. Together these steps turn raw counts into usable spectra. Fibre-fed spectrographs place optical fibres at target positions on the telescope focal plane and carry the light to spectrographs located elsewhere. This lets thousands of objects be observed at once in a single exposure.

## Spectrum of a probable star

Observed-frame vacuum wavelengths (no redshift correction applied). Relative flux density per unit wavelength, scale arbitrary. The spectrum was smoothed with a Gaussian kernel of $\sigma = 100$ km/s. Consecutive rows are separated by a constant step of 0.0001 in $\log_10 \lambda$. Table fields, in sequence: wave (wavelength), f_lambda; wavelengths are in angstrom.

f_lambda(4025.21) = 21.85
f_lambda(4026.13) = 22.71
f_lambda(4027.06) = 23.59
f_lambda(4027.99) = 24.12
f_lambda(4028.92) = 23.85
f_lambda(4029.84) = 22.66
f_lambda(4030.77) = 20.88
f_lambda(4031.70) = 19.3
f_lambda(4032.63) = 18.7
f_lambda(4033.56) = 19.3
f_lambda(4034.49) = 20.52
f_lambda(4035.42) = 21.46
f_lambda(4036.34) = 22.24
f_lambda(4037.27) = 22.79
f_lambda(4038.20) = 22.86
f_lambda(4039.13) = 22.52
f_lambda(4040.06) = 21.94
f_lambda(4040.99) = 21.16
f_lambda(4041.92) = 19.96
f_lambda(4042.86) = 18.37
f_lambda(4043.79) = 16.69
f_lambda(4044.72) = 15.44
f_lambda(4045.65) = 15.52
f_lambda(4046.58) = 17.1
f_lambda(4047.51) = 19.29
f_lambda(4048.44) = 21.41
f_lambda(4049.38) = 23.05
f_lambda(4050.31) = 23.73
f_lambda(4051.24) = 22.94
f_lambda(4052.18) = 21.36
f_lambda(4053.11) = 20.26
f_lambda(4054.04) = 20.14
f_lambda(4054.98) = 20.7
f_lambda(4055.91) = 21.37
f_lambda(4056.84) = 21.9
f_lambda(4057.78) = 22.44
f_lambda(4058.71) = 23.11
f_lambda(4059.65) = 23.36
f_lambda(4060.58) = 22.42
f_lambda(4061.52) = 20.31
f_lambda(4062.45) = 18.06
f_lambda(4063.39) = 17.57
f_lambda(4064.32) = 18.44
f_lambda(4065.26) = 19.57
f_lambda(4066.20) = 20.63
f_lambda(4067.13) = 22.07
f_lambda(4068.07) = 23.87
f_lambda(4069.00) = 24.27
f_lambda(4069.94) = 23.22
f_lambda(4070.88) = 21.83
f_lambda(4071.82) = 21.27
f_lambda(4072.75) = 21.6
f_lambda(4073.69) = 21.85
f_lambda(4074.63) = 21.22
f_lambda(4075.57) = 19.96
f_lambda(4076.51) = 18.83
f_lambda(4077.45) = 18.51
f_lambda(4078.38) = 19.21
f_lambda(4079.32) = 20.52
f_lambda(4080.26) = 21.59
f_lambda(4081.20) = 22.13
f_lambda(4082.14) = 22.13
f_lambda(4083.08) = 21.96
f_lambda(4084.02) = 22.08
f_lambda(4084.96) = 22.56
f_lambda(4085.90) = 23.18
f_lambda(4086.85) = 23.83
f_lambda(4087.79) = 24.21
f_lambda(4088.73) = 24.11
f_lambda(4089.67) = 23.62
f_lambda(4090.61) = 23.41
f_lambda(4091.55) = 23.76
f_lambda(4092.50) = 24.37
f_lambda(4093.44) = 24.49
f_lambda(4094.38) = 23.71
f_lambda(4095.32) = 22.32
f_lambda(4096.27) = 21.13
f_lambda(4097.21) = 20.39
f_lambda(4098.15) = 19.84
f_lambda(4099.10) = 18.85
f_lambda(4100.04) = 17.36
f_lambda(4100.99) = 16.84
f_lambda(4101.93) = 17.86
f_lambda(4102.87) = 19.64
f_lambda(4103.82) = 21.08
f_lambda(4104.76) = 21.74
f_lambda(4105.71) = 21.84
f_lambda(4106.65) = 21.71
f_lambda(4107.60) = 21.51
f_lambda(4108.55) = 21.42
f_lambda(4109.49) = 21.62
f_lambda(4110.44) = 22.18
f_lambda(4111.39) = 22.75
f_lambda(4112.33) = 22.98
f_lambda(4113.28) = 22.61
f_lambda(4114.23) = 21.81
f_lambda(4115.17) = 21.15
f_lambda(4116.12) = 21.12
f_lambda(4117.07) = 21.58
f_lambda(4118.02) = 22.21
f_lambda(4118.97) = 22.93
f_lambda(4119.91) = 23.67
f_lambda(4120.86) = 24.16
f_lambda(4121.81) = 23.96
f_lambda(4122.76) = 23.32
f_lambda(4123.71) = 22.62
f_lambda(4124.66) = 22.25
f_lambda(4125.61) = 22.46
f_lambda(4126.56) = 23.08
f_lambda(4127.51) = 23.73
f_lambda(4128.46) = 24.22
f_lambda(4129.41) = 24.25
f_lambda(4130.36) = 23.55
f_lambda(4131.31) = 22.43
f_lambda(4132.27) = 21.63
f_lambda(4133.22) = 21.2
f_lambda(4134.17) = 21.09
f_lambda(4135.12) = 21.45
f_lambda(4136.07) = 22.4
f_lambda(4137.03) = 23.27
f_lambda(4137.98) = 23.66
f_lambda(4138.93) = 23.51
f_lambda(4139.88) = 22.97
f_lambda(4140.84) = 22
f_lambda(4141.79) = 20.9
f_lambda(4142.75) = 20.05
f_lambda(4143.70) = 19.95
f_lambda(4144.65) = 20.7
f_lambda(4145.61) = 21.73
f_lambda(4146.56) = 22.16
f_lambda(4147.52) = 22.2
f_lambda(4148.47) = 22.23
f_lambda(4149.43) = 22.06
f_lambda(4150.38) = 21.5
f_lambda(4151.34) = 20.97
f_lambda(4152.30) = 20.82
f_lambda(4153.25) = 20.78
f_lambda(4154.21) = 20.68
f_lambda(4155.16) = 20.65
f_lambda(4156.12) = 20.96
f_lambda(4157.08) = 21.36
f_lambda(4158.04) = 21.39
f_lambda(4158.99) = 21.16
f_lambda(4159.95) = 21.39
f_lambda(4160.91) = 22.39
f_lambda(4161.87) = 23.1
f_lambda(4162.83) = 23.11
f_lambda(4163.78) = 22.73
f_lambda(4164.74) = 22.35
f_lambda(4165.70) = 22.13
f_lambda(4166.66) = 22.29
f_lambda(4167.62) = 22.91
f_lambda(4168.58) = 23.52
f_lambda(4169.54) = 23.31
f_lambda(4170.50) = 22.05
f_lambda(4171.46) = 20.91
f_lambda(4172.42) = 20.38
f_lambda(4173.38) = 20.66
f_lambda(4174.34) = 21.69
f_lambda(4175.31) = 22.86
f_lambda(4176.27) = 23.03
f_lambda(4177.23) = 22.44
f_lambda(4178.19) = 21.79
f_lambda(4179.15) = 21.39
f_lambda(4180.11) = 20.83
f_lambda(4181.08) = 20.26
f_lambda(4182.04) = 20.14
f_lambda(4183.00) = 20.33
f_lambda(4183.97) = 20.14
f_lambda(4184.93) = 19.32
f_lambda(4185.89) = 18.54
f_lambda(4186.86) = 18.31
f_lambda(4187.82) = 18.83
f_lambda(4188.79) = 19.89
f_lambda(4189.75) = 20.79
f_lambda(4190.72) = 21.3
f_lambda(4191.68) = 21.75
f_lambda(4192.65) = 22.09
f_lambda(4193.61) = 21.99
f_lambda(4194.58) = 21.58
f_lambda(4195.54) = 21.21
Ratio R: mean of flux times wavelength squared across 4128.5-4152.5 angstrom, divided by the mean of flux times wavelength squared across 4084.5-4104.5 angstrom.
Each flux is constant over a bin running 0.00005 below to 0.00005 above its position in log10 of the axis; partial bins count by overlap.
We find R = 1.03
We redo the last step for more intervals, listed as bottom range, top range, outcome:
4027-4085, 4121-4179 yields 1.10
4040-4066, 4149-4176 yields 1.14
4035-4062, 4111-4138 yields 1.13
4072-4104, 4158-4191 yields 1.04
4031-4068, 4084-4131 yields 1.11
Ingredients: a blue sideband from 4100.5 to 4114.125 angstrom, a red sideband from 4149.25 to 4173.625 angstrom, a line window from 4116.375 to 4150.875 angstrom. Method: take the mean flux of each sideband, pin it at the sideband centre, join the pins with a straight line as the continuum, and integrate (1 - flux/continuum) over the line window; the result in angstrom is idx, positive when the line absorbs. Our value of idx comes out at -1.6 angstrom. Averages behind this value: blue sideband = 21.1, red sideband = 21.8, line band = 22.4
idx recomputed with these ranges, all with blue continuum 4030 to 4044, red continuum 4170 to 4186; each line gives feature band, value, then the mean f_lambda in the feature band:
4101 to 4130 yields -1.8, 22.2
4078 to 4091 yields -1.0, 22.5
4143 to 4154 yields -0.2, 21.3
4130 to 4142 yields -0.8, 22.3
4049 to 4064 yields -0.5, 21.4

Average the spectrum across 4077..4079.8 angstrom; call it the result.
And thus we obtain 19.5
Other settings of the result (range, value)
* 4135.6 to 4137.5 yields 22.7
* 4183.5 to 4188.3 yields 19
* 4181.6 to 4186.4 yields 19.7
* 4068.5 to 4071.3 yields 23.1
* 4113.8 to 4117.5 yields 21.4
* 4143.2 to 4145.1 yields 20.4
